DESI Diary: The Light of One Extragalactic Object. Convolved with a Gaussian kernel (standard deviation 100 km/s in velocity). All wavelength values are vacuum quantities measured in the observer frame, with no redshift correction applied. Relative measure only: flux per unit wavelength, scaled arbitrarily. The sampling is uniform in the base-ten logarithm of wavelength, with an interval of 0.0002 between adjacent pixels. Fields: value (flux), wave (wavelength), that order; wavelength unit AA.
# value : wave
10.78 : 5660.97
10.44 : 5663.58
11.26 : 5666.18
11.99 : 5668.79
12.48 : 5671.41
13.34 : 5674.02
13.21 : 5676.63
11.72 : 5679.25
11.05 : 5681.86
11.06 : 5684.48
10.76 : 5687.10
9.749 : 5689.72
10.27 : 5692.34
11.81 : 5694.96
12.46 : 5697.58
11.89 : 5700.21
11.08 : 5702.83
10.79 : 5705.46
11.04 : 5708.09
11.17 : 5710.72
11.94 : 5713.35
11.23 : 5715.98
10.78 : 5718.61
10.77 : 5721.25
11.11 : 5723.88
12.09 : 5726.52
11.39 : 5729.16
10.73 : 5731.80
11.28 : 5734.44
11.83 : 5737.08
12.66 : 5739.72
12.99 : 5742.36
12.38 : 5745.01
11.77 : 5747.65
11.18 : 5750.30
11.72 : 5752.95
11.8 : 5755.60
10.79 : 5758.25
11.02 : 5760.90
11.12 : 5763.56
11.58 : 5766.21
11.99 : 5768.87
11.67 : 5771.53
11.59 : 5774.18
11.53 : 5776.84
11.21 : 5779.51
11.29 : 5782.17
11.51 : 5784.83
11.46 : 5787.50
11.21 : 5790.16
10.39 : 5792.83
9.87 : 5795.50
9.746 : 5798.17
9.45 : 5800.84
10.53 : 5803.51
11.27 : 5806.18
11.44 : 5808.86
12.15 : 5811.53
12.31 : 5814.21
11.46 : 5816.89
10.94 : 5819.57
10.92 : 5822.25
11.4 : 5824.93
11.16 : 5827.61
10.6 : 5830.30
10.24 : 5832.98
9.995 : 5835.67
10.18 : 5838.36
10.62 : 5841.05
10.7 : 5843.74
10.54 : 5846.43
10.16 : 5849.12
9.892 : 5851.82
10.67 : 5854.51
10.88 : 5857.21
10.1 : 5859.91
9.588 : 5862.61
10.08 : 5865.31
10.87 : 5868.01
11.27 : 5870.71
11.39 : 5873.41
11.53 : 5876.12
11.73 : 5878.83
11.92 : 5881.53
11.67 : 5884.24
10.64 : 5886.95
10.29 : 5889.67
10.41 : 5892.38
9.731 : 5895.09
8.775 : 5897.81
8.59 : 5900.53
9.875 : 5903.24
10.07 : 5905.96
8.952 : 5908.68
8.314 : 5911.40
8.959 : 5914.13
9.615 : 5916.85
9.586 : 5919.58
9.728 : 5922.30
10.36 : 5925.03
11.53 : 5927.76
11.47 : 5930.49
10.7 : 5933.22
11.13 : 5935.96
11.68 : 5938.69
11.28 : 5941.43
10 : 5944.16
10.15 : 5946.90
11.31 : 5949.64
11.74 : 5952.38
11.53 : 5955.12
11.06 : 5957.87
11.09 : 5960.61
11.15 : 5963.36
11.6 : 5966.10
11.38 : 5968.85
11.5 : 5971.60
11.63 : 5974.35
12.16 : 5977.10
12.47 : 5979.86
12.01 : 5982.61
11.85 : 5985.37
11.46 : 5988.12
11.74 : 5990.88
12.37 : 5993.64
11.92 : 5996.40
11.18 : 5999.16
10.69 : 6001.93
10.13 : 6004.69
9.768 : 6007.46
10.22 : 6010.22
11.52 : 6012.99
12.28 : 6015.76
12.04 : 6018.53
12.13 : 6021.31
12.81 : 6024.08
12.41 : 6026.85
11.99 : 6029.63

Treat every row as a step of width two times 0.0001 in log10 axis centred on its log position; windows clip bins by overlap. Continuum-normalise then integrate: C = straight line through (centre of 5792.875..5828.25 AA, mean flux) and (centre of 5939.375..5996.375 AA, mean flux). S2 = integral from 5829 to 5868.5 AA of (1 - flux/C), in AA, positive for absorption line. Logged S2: 2.7 AA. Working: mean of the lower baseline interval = 10.9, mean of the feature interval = 10.3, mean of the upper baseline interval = 11.5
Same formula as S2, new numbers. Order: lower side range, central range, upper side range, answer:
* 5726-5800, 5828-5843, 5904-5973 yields 0.9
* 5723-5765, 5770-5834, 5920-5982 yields 2.4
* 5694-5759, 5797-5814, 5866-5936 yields 0.2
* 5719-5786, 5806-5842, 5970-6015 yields 1.5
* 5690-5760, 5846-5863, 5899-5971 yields 0.9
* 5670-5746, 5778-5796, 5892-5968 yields 0.1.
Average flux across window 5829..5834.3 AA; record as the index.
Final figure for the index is 10.4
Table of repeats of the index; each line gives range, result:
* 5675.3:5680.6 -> 12.5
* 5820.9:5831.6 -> 11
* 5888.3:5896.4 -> 10.1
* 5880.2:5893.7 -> 11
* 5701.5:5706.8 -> 10.9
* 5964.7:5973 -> 11.5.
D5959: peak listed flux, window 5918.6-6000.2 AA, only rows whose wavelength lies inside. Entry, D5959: 12.47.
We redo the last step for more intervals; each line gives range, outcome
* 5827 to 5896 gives 11.92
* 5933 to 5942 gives 11.68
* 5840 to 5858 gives 10.88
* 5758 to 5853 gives 12.31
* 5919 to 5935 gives 11.53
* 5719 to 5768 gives 12.99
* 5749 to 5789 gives 11.99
